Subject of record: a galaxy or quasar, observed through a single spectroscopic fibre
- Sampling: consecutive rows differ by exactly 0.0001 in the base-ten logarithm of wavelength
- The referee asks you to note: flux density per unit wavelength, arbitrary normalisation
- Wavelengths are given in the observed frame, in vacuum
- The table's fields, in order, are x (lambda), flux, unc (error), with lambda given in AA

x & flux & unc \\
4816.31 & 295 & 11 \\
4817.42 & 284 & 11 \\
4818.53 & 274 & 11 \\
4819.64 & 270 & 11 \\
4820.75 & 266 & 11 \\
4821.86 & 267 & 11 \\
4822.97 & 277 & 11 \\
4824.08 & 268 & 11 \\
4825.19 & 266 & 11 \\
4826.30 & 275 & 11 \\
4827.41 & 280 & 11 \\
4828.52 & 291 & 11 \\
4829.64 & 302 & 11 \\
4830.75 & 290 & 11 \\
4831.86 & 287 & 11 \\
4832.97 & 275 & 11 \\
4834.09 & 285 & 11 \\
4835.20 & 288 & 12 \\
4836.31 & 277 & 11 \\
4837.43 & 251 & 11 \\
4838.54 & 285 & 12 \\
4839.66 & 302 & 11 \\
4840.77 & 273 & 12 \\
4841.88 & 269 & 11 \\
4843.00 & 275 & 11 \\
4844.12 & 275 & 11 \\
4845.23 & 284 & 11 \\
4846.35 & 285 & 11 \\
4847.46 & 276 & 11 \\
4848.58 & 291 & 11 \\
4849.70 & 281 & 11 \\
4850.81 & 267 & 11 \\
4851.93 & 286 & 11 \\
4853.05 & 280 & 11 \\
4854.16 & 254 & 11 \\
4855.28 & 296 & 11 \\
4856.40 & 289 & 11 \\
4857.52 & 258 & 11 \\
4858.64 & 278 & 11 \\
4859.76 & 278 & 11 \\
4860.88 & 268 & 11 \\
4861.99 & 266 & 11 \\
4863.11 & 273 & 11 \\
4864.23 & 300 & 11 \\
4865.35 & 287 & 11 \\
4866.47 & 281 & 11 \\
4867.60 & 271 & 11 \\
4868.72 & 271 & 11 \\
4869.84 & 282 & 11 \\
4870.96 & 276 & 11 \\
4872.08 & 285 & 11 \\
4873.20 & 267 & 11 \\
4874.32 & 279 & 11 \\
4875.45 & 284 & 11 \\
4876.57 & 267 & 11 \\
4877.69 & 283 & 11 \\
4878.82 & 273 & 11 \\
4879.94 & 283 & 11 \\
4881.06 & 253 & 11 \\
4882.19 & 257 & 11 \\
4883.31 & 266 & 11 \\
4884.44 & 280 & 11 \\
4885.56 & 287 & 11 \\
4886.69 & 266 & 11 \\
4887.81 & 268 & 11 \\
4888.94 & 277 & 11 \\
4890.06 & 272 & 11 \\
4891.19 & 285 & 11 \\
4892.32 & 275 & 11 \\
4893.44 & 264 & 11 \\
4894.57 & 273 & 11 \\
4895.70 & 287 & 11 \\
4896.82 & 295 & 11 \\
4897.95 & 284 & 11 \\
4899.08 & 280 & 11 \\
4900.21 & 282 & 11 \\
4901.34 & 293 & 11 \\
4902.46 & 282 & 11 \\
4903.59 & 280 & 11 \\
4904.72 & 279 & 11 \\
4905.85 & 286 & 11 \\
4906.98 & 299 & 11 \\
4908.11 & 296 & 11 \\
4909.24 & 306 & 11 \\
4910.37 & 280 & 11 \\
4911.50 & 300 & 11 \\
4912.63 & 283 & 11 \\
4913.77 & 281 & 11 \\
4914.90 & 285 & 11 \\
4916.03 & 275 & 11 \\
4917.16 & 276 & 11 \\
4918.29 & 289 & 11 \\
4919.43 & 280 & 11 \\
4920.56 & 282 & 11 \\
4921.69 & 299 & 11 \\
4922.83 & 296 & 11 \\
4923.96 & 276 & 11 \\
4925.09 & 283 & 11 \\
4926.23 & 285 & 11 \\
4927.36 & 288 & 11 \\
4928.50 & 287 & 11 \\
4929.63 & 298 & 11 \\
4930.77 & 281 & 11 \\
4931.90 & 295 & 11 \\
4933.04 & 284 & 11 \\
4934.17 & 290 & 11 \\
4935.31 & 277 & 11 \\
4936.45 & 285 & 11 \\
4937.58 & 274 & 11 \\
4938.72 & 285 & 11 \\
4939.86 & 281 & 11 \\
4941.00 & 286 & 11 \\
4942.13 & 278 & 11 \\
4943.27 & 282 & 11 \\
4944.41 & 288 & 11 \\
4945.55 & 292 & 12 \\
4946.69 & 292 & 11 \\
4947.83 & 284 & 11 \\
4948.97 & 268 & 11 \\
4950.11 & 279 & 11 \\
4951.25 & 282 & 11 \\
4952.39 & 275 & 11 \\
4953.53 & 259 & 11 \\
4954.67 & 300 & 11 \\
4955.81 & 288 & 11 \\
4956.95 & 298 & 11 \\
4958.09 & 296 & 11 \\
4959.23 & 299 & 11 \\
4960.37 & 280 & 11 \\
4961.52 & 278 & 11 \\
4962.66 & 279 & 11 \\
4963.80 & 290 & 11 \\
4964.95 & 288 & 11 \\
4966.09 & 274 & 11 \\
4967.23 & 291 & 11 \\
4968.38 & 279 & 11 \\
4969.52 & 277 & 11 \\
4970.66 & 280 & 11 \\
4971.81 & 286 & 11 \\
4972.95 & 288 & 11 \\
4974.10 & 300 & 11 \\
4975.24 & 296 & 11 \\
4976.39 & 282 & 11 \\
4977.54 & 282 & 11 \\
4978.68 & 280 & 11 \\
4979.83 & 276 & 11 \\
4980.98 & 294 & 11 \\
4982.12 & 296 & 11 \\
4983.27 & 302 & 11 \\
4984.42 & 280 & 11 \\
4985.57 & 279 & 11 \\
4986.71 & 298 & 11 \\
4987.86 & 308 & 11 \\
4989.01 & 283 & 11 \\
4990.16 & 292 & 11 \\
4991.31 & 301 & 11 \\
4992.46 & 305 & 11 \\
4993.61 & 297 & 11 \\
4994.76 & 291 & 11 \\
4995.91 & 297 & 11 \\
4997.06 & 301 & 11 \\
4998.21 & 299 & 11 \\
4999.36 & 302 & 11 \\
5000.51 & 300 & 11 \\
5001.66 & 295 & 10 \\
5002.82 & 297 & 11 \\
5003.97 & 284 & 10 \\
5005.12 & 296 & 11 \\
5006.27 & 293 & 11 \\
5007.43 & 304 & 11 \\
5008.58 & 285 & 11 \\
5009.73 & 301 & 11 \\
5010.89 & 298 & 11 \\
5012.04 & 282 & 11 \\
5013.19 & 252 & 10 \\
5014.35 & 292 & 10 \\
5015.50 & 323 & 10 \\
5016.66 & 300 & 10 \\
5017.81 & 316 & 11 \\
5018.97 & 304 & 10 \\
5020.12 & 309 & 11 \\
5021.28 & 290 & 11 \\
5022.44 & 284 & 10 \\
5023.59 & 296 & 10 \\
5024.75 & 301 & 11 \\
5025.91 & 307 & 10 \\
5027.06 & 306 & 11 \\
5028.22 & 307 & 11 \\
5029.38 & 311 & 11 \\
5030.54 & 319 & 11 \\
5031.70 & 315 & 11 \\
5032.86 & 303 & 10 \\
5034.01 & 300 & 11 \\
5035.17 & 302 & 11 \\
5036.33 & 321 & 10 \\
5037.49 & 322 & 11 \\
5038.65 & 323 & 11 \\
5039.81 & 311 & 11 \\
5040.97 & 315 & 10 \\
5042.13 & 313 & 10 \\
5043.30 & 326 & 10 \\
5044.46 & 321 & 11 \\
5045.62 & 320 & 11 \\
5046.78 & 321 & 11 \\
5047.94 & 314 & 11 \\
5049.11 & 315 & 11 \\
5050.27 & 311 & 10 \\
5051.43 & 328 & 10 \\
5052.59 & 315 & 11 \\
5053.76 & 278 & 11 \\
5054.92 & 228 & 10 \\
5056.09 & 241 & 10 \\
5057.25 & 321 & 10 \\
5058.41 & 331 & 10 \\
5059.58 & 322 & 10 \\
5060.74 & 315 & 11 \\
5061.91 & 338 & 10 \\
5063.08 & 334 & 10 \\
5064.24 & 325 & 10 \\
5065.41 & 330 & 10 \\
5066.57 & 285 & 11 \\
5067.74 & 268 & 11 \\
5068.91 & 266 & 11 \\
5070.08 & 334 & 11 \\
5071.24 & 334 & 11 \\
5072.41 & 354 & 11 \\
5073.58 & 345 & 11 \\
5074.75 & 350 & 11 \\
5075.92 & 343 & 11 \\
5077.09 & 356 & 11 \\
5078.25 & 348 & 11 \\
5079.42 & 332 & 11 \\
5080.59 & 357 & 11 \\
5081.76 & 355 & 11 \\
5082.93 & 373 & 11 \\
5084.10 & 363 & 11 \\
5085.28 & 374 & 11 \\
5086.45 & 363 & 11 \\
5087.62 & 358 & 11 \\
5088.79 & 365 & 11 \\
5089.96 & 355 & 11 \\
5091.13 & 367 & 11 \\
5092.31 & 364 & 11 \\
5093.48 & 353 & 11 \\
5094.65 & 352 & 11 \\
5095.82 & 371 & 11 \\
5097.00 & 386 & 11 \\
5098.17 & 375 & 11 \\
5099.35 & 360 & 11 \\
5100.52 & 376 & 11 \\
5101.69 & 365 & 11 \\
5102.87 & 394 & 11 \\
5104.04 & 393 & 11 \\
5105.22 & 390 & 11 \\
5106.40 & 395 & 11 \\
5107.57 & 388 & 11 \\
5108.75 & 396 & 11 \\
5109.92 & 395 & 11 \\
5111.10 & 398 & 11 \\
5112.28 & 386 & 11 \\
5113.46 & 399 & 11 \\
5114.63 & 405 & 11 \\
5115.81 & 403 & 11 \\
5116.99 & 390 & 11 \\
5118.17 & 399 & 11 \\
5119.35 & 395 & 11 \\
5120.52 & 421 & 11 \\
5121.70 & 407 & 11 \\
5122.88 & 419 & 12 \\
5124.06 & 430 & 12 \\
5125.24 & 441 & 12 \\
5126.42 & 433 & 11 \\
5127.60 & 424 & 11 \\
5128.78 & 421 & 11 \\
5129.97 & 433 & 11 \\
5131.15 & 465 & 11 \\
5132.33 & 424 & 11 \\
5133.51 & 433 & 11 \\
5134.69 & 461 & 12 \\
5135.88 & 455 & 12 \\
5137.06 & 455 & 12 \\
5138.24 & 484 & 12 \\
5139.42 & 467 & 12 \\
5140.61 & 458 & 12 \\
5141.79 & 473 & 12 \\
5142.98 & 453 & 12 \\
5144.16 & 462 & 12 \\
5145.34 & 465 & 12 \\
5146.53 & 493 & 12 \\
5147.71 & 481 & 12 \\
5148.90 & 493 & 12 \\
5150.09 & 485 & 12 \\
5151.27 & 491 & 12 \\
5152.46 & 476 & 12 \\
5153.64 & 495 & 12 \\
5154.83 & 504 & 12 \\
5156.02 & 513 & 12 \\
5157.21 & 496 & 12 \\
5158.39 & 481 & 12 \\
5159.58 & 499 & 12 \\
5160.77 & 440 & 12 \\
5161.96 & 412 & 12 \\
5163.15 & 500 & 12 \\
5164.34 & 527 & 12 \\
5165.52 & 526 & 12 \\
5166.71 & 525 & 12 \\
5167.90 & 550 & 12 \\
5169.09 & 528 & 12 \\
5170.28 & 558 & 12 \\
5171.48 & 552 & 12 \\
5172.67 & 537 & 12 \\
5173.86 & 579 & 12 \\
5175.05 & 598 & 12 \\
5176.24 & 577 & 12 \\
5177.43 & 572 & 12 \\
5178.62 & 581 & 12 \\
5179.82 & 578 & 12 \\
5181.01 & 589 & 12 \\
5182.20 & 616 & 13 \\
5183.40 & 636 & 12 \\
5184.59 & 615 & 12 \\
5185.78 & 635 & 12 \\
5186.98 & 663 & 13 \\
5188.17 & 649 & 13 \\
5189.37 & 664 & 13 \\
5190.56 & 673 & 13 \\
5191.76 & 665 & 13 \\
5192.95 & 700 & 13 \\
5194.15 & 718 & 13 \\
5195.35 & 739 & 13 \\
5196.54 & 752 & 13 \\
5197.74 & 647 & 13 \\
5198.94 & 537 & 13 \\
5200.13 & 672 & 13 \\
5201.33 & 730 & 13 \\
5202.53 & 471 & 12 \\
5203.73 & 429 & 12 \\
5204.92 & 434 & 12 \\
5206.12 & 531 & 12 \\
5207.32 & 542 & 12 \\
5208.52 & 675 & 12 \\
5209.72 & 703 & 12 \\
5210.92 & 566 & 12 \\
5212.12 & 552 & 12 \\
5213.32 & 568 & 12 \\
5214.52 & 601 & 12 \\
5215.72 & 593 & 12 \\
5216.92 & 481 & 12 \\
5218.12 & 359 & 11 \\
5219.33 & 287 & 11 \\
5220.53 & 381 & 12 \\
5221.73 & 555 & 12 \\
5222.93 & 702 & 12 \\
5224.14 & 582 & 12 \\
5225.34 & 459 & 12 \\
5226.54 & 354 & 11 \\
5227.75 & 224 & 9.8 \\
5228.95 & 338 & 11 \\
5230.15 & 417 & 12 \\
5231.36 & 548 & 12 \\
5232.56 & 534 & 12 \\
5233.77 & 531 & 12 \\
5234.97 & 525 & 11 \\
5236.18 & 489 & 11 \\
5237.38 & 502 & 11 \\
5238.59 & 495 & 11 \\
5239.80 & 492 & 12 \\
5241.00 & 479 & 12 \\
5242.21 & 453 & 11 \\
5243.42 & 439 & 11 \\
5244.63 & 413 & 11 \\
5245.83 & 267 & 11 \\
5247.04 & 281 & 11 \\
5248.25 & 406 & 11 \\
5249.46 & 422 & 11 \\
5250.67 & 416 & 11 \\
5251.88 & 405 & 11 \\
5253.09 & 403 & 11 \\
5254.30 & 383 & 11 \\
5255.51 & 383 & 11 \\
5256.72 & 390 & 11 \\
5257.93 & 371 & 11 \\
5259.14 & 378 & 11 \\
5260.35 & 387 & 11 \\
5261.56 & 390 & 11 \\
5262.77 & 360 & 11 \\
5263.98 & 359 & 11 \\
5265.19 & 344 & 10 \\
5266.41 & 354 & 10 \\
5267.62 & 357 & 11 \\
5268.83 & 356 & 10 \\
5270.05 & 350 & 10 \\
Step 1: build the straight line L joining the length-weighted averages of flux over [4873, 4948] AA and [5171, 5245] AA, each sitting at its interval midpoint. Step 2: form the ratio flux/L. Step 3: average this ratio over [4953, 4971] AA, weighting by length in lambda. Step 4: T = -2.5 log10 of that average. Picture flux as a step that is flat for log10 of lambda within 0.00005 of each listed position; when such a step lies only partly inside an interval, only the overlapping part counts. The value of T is 0.155 mag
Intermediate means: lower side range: 282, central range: 285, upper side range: 551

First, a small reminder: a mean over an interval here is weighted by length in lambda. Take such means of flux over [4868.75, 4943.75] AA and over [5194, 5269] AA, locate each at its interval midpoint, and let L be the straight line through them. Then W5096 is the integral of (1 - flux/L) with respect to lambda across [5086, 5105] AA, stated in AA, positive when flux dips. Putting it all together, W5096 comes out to 1.2 AA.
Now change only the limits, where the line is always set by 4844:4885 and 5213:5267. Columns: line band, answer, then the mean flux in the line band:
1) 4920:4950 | 2.0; 285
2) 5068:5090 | 1.1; 347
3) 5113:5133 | -1.8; 418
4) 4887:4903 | 0.5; 280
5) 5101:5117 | -0.6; 393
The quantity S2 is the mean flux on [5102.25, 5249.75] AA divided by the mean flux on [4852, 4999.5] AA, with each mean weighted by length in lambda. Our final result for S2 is 1.76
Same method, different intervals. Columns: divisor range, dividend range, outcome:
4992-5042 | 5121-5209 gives 1.77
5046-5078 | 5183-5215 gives 1.97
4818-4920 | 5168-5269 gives 1.82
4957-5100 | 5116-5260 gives 1.61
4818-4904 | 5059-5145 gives 1.39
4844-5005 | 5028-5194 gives 1.48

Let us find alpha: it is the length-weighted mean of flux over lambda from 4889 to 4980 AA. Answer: 285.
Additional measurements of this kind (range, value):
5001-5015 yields 290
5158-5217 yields 585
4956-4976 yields 287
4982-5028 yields 296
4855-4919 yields 279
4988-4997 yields 296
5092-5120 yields 385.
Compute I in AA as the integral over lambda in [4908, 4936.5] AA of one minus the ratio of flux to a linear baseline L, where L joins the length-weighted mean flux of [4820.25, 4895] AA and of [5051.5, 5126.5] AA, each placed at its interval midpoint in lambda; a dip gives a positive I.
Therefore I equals 1.2 AA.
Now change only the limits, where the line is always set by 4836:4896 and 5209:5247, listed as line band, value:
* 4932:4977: 5.65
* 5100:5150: -0.76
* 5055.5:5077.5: 3.83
